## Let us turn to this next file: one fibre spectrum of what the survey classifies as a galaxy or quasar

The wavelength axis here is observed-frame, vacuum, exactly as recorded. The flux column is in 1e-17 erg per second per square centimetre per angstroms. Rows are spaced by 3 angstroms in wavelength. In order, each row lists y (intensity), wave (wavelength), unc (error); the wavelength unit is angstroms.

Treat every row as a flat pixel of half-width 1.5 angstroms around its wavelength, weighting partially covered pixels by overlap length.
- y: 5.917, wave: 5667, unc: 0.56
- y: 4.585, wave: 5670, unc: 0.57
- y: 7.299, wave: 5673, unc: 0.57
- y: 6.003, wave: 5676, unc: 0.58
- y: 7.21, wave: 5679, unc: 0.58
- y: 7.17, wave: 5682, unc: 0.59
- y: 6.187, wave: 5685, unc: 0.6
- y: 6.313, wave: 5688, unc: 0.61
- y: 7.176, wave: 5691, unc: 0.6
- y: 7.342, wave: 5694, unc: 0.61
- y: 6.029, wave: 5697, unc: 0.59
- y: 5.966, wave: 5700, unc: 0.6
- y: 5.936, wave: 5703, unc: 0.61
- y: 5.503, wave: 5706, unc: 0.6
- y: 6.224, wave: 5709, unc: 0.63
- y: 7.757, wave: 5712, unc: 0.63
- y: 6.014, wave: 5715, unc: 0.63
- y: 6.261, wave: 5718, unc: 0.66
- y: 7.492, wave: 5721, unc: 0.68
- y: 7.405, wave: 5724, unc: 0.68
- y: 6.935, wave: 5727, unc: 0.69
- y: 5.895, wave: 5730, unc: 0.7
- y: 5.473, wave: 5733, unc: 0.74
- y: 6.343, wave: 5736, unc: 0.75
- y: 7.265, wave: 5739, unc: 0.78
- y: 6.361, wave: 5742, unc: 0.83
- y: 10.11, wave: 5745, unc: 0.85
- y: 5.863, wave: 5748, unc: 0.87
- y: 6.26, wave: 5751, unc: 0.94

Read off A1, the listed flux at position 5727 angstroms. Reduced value 6.935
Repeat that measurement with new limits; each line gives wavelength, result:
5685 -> 6.187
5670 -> 4.585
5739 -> 7.265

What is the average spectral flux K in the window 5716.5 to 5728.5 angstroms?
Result 7.02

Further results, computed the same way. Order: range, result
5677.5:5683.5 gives 7.19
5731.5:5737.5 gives 5.91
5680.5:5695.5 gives 6.84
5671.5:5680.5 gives 6.84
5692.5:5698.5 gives 6.69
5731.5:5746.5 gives 7.11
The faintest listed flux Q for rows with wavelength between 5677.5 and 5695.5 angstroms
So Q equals 6.187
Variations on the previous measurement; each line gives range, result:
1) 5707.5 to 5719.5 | 6.014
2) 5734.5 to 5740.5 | 6.343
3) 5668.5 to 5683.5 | 4.585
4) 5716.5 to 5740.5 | 5.473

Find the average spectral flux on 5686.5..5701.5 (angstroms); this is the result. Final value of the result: 6.57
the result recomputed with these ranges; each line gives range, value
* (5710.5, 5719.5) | 6.68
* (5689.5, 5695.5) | 7.26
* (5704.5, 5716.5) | 6.37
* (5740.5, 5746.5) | 8.24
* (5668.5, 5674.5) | 5.94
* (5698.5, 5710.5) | 5.91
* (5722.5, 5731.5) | 6.75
